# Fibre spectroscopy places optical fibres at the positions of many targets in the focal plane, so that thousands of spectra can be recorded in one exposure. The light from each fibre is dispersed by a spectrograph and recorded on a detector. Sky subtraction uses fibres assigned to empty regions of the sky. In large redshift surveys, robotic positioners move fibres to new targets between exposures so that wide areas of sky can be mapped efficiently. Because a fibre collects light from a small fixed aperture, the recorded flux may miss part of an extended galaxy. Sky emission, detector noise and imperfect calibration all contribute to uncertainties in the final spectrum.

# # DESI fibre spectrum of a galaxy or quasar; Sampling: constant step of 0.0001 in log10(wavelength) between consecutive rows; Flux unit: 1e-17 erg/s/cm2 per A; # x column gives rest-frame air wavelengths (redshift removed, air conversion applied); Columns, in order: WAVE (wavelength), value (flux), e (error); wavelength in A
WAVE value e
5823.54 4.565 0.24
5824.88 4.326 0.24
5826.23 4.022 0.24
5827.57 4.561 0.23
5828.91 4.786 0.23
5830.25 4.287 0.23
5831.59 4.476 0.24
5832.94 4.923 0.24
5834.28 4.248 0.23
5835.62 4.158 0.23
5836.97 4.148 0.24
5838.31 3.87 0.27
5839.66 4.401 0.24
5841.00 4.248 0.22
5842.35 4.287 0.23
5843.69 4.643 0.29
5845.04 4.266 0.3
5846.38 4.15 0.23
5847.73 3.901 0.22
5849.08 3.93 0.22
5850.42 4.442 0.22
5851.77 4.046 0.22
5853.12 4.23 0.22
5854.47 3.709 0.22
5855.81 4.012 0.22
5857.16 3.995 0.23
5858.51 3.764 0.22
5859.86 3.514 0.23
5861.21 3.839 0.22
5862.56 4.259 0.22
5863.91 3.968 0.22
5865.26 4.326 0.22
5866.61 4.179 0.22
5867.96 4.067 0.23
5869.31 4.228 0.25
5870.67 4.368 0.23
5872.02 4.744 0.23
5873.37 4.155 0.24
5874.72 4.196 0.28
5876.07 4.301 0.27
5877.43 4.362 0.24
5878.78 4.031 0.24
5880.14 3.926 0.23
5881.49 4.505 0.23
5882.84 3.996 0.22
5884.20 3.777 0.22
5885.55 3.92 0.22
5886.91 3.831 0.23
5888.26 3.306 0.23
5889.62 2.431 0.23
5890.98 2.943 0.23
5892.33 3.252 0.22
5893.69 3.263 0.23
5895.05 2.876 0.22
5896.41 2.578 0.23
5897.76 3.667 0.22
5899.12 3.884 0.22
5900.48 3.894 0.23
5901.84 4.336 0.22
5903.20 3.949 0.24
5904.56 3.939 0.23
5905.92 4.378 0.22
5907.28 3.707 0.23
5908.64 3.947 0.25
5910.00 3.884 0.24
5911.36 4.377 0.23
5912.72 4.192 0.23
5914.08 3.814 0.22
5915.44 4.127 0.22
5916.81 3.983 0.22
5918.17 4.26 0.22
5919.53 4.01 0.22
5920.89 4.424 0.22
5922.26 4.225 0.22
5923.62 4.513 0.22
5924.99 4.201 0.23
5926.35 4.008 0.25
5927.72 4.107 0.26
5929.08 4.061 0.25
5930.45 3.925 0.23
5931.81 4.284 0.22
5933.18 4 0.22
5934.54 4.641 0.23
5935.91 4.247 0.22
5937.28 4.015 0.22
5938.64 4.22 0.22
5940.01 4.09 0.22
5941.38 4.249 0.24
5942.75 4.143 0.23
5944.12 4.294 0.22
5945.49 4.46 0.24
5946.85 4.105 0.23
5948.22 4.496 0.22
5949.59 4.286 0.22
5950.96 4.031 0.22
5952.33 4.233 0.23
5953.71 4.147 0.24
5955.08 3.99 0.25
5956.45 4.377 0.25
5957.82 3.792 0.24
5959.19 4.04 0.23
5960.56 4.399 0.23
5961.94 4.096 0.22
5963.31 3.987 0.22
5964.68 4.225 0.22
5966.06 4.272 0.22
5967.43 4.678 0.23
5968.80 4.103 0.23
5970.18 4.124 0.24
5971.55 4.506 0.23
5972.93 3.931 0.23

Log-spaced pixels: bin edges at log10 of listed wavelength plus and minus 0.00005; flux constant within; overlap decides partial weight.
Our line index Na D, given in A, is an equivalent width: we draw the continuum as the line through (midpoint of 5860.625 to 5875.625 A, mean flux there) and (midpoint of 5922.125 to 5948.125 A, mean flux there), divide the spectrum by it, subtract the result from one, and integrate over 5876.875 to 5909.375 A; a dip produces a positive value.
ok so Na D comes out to 4.0 A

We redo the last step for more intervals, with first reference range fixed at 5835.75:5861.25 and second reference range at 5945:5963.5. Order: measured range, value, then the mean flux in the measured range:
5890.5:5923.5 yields 2.30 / 3.85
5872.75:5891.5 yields 1.23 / 3.84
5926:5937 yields -0.01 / 4.16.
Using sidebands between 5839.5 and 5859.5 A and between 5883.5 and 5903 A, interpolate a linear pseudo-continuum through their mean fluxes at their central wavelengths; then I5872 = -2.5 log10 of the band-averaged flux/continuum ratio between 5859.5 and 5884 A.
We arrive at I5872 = -0.11 mag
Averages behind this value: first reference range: 4.12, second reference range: 3.44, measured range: 4.17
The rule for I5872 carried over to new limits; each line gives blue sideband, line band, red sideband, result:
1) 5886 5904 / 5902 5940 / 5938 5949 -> -0.07 mag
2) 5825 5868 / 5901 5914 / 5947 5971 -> 0.03 mag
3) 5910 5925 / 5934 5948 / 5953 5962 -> -0.03 mag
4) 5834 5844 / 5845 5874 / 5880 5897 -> -0.05 mag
